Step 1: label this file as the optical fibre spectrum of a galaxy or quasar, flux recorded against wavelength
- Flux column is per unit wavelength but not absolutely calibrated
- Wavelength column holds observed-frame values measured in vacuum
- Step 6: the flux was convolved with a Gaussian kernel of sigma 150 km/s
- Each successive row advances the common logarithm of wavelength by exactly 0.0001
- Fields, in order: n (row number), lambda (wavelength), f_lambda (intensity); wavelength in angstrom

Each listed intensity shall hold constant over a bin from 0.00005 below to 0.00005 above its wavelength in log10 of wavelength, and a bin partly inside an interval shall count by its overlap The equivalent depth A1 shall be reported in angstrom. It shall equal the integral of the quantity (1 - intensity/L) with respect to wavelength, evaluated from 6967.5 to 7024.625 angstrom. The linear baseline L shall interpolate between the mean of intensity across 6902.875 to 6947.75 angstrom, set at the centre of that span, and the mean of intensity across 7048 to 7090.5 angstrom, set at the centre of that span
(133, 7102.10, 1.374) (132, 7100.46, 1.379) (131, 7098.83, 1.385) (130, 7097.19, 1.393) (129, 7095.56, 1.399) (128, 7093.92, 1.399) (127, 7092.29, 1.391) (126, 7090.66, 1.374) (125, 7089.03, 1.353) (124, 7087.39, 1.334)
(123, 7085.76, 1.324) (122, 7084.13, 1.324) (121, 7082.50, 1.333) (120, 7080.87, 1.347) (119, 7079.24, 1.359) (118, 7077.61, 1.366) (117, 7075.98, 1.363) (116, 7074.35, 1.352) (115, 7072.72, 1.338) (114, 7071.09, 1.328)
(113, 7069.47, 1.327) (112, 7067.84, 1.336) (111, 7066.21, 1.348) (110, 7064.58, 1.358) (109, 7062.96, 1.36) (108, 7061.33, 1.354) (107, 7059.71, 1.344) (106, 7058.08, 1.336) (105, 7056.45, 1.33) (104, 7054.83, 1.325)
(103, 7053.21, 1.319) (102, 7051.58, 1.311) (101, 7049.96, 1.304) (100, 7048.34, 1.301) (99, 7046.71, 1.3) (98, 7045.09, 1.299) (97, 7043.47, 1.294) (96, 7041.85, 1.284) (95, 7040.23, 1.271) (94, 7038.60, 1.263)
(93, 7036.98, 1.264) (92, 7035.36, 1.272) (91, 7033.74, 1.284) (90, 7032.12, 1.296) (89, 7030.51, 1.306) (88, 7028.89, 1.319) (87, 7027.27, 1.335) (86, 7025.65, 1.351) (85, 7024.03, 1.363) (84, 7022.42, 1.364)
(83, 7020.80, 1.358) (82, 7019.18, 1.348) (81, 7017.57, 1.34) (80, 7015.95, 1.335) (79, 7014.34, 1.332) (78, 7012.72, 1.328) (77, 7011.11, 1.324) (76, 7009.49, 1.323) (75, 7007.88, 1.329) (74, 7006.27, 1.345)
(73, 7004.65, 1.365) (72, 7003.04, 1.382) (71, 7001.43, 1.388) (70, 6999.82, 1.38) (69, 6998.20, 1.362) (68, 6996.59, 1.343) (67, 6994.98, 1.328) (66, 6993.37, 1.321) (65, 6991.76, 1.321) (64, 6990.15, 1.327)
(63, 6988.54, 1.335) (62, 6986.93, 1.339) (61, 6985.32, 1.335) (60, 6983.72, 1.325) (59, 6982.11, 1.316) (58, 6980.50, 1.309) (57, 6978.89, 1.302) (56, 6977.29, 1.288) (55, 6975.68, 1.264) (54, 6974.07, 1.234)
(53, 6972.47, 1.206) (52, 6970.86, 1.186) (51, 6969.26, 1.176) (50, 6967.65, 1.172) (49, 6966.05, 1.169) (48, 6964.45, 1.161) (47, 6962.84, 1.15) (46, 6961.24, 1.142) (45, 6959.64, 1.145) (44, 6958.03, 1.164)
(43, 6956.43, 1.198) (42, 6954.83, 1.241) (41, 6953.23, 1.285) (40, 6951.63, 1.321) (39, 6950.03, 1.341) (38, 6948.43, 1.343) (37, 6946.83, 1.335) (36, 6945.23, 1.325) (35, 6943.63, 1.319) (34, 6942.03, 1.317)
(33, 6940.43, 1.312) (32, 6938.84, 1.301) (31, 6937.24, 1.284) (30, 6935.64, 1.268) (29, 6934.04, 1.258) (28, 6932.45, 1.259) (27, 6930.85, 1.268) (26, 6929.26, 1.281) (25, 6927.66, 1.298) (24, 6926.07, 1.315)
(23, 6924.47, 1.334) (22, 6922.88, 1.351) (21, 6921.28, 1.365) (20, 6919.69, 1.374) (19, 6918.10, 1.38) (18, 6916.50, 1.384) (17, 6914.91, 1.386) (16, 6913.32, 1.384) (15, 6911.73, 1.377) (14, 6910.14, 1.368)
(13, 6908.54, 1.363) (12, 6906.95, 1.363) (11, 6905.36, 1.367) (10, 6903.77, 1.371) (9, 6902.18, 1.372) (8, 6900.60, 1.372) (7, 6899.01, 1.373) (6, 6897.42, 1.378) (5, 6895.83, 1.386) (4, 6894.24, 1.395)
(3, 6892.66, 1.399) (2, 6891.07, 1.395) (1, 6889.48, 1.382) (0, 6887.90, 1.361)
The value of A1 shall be 0.74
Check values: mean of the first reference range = 1.33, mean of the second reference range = 1.34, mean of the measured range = 1.32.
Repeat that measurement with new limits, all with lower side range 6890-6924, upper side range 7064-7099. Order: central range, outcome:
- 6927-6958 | 1.9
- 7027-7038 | 0.5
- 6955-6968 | 1.9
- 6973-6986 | 0.7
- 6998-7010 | 0.0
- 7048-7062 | 0.3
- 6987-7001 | 0.3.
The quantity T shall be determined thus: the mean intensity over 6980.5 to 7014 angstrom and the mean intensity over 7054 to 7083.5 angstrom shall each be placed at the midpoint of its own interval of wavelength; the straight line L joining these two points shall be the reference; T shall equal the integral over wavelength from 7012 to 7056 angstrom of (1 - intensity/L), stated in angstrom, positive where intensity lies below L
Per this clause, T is 0.94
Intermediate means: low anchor 1.34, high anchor 1.34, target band 1.31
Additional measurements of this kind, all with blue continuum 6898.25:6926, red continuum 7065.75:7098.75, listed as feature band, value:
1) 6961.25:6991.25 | 2.4 angstrom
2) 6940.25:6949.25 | 0.3 angstrom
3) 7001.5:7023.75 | 0.2 angstrom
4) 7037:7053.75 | 0.8 angstrom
